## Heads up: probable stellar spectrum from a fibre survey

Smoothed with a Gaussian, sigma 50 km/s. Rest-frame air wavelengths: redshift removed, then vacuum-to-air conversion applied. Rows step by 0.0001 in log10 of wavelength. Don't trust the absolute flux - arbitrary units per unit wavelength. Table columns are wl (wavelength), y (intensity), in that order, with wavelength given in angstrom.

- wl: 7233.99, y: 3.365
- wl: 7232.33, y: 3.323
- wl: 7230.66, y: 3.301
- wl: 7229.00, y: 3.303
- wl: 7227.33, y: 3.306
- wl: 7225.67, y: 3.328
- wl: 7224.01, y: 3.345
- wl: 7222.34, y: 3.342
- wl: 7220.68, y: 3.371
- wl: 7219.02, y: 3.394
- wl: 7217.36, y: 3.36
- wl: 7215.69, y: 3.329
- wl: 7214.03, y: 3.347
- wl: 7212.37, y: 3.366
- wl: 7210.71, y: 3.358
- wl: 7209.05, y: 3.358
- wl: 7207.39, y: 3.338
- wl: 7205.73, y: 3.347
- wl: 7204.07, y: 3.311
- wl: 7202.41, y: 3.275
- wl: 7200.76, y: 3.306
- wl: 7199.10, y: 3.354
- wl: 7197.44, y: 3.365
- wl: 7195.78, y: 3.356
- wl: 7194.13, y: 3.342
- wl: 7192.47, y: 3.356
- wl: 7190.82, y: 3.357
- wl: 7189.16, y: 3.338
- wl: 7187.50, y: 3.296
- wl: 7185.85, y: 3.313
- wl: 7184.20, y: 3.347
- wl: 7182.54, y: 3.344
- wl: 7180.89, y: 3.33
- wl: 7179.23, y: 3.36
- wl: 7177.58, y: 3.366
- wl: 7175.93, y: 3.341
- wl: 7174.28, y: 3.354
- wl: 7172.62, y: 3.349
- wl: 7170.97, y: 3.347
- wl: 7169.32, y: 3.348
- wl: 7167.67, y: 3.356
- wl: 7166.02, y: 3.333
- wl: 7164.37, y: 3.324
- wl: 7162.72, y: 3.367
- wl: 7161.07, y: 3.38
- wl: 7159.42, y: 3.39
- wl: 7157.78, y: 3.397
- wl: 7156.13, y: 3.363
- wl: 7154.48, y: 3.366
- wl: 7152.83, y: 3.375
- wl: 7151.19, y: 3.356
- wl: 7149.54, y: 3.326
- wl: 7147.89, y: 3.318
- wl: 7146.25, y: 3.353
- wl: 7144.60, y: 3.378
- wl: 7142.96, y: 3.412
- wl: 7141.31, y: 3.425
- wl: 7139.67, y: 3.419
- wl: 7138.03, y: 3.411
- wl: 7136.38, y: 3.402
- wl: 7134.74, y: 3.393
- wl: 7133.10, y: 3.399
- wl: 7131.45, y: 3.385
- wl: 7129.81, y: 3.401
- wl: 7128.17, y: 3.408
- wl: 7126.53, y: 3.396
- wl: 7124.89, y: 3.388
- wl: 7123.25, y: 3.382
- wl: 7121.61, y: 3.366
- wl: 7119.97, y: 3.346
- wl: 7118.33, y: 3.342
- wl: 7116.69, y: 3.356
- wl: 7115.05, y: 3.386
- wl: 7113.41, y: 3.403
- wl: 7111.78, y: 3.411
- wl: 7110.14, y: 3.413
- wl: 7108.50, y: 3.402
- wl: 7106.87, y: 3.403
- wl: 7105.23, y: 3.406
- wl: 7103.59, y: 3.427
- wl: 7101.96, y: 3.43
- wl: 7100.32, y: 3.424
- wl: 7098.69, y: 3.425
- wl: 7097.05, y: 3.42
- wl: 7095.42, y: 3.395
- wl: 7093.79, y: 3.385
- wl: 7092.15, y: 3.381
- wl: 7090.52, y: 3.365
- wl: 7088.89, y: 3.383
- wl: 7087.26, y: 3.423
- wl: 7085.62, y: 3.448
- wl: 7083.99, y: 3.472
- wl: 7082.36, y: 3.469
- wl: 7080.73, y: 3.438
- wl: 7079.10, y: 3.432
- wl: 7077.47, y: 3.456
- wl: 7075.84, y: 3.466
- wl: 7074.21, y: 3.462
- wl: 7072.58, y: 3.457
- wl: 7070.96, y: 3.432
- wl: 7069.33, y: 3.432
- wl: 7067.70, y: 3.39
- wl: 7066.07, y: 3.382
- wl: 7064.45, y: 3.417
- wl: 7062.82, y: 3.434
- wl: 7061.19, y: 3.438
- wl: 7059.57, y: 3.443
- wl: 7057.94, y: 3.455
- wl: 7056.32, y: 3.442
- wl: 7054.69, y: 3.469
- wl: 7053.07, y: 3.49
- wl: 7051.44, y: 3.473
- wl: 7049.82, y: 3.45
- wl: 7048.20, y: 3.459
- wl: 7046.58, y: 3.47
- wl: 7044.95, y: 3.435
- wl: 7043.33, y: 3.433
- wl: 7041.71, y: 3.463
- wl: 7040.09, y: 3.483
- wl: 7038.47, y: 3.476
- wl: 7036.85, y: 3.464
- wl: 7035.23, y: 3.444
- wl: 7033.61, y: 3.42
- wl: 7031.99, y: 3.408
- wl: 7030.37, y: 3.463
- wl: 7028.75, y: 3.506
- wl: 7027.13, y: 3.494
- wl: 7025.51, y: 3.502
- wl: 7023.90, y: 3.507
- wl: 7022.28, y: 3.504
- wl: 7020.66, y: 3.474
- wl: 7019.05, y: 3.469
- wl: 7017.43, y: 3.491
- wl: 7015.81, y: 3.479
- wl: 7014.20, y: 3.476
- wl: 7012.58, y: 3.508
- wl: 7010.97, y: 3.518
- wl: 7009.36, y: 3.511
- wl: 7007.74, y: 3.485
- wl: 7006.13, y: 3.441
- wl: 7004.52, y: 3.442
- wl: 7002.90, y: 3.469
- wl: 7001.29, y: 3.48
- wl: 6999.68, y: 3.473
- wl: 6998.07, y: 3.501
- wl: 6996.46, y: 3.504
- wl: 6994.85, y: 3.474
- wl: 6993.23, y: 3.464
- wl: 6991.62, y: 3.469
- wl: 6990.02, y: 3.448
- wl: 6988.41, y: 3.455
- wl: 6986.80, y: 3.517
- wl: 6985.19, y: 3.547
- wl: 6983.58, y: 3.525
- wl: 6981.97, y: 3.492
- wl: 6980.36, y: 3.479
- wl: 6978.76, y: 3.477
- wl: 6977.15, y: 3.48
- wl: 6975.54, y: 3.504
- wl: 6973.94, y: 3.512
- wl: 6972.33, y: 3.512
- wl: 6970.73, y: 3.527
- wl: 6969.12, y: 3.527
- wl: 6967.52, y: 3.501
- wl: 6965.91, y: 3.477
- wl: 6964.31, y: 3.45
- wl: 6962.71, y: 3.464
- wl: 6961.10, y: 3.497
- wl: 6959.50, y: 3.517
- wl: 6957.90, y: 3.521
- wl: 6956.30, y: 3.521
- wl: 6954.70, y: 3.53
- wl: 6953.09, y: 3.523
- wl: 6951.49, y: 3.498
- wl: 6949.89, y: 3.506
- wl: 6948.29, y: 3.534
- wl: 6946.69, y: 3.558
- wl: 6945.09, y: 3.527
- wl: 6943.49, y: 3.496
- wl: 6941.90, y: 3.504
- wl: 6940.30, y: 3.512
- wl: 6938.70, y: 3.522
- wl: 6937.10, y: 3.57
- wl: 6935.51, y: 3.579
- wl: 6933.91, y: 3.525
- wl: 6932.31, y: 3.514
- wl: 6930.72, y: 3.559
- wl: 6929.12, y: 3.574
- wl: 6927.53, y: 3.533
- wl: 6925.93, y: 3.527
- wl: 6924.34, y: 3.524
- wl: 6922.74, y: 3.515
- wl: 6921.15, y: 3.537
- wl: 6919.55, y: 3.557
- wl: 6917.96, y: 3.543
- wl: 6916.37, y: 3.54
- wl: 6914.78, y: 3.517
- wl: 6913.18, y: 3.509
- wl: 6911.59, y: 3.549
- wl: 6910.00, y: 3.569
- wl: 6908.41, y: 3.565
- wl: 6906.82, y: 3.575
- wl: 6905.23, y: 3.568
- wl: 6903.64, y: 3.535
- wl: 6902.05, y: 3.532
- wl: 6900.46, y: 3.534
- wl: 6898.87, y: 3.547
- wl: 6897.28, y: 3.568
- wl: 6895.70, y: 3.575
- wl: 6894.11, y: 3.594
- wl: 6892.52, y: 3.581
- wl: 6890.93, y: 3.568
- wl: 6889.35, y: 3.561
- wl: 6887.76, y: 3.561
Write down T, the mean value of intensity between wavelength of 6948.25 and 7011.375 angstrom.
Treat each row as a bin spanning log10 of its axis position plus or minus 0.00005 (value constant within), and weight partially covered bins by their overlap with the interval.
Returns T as 3.49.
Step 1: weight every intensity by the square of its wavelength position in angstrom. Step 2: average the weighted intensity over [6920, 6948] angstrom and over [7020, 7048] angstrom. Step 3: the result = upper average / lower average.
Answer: 1.01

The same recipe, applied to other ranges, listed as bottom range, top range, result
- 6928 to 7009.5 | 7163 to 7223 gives 1.02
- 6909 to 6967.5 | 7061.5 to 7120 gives 1.01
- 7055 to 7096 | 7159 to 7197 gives 1.00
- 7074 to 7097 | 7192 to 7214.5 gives 1.01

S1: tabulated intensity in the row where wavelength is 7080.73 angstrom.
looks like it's 3.438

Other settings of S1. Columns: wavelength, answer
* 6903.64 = 3.535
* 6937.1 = 3.57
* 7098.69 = 3.425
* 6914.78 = 3.517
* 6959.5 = 3.517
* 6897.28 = 3.568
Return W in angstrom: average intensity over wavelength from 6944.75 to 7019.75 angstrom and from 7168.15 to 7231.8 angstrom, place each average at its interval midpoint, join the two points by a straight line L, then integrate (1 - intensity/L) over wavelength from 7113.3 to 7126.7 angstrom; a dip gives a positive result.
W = 0.1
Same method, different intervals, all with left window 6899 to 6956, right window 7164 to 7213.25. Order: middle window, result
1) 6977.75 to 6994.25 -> 0.02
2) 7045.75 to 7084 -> -0.15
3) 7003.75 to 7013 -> -0.02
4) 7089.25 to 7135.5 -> 0.05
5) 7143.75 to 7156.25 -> 0.06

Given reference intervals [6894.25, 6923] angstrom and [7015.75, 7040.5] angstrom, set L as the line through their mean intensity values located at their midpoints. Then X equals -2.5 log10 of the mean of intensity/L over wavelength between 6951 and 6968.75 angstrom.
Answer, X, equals 0.00 mag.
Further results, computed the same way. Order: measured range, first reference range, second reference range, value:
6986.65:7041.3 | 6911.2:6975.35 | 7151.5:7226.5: 0.00 mag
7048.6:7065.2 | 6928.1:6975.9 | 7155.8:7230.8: 0.00 mag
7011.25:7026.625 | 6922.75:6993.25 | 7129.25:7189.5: -0.01 mag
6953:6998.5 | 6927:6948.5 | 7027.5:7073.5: 0.00 mag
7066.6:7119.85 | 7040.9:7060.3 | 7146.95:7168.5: 0.00 mag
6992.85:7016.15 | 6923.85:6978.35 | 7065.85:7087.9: 0.00 mag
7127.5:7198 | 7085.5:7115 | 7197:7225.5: 0.00 mag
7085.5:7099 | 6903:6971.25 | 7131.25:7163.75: 0.01 mag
